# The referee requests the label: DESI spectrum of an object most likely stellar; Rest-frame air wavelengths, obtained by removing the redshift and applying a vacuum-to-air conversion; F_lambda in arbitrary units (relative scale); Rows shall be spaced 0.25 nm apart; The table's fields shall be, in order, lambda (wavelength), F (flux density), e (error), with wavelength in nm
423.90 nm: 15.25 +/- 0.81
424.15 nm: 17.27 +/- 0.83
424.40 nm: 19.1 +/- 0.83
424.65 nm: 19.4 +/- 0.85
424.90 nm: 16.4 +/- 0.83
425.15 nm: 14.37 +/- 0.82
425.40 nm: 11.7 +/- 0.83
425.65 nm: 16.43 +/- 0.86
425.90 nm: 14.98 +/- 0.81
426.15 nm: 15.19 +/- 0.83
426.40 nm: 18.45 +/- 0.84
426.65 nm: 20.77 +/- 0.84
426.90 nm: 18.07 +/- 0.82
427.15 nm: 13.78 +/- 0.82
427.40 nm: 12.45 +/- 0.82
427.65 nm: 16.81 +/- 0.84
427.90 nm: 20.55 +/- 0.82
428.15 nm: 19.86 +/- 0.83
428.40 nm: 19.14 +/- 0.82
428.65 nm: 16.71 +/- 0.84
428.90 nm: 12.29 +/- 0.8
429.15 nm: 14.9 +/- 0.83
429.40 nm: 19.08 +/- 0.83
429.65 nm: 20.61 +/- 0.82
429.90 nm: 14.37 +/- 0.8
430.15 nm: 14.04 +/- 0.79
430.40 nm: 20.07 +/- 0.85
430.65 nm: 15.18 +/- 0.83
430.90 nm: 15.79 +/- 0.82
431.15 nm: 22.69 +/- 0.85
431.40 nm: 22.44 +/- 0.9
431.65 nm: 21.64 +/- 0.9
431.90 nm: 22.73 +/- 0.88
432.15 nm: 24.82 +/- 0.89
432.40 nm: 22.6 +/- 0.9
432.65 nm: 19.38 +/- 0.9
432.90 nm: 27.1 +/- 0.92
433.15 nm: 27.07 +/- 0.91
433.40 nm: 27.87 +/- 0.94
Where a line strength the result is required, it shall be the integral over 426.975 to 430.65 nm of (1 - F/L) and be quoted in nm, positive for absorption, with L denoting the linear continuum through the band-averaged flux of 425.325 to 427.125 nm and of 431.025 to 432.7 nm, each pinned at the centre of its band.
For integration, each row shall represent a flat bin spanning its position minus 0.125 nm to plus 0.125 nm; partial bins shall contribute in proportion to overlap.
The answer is 0.47 nm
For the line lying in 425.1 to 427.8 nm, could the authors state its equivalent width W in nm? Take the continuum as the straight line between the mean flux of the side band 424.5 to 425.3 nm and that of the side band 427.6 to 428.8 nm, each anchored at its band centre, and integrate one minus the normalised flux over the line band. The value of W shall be 0.27 nm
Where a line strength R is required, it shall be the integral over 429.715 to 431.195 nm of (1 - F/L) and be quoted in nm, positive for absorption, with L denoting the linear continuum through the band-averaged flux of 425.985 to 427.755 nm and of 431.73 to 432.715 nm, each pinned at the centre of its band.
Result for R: 0.27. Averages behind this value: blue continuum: 16.5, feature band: 16.9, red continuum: 22.5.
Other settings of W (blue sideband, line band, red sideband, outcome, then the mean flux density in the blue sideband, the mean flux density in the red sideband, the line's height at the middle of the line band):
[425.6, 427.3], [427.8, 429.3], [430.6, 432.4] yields 0.10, 16.8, 21.1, 18.6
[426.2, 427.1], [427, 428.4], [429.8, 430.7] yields 0.05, 18.3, 16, 17.7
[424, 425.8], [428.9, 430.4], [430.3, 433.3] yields 0.27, 16.3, 21.9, 20.1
